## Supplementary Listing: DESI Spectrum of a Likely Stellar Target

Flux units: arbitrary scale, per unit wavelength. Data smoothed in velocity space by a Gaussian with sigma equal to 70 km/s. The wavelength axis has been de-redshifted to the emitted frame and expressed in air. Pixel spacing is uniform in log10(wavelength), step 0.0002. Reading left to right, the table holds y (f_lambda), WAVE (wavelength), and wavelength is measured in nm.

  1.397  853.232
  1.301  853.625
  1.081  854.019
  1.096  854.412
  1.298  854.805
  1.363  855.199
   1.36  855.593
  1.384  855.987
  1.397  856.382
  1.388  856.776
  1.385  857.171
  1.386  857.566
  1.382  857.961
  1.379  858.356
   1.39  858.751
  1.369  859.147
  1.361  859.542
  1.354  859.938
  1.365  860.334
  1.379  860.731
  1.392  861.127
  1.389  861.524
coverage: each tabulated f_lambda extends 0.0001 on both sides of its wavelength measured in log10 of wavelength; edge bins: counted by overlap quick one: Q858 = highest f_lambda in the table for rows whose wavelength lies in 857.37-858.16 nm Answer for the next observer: 1.386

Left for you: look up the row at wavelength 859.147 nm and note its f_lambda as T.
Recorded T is 1.369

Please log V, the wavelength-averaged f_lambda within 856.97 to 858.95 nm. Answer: 1.38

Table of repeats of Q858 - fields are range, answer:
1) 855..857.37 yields 1.397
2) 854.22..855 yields 1.298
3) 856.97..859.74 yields 1.39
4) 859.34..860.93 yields 1.379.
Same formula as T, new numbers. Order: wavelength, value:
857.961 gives 1.382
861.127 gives 1.392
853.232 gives 1.397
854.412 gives 1.096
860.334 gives 1.365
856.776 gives 1.388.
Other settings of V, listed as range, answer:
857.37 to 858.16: 1.38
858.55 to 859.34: 1.38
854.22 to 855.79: 1.28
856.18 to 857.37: 1.39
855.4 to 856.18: 1.37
